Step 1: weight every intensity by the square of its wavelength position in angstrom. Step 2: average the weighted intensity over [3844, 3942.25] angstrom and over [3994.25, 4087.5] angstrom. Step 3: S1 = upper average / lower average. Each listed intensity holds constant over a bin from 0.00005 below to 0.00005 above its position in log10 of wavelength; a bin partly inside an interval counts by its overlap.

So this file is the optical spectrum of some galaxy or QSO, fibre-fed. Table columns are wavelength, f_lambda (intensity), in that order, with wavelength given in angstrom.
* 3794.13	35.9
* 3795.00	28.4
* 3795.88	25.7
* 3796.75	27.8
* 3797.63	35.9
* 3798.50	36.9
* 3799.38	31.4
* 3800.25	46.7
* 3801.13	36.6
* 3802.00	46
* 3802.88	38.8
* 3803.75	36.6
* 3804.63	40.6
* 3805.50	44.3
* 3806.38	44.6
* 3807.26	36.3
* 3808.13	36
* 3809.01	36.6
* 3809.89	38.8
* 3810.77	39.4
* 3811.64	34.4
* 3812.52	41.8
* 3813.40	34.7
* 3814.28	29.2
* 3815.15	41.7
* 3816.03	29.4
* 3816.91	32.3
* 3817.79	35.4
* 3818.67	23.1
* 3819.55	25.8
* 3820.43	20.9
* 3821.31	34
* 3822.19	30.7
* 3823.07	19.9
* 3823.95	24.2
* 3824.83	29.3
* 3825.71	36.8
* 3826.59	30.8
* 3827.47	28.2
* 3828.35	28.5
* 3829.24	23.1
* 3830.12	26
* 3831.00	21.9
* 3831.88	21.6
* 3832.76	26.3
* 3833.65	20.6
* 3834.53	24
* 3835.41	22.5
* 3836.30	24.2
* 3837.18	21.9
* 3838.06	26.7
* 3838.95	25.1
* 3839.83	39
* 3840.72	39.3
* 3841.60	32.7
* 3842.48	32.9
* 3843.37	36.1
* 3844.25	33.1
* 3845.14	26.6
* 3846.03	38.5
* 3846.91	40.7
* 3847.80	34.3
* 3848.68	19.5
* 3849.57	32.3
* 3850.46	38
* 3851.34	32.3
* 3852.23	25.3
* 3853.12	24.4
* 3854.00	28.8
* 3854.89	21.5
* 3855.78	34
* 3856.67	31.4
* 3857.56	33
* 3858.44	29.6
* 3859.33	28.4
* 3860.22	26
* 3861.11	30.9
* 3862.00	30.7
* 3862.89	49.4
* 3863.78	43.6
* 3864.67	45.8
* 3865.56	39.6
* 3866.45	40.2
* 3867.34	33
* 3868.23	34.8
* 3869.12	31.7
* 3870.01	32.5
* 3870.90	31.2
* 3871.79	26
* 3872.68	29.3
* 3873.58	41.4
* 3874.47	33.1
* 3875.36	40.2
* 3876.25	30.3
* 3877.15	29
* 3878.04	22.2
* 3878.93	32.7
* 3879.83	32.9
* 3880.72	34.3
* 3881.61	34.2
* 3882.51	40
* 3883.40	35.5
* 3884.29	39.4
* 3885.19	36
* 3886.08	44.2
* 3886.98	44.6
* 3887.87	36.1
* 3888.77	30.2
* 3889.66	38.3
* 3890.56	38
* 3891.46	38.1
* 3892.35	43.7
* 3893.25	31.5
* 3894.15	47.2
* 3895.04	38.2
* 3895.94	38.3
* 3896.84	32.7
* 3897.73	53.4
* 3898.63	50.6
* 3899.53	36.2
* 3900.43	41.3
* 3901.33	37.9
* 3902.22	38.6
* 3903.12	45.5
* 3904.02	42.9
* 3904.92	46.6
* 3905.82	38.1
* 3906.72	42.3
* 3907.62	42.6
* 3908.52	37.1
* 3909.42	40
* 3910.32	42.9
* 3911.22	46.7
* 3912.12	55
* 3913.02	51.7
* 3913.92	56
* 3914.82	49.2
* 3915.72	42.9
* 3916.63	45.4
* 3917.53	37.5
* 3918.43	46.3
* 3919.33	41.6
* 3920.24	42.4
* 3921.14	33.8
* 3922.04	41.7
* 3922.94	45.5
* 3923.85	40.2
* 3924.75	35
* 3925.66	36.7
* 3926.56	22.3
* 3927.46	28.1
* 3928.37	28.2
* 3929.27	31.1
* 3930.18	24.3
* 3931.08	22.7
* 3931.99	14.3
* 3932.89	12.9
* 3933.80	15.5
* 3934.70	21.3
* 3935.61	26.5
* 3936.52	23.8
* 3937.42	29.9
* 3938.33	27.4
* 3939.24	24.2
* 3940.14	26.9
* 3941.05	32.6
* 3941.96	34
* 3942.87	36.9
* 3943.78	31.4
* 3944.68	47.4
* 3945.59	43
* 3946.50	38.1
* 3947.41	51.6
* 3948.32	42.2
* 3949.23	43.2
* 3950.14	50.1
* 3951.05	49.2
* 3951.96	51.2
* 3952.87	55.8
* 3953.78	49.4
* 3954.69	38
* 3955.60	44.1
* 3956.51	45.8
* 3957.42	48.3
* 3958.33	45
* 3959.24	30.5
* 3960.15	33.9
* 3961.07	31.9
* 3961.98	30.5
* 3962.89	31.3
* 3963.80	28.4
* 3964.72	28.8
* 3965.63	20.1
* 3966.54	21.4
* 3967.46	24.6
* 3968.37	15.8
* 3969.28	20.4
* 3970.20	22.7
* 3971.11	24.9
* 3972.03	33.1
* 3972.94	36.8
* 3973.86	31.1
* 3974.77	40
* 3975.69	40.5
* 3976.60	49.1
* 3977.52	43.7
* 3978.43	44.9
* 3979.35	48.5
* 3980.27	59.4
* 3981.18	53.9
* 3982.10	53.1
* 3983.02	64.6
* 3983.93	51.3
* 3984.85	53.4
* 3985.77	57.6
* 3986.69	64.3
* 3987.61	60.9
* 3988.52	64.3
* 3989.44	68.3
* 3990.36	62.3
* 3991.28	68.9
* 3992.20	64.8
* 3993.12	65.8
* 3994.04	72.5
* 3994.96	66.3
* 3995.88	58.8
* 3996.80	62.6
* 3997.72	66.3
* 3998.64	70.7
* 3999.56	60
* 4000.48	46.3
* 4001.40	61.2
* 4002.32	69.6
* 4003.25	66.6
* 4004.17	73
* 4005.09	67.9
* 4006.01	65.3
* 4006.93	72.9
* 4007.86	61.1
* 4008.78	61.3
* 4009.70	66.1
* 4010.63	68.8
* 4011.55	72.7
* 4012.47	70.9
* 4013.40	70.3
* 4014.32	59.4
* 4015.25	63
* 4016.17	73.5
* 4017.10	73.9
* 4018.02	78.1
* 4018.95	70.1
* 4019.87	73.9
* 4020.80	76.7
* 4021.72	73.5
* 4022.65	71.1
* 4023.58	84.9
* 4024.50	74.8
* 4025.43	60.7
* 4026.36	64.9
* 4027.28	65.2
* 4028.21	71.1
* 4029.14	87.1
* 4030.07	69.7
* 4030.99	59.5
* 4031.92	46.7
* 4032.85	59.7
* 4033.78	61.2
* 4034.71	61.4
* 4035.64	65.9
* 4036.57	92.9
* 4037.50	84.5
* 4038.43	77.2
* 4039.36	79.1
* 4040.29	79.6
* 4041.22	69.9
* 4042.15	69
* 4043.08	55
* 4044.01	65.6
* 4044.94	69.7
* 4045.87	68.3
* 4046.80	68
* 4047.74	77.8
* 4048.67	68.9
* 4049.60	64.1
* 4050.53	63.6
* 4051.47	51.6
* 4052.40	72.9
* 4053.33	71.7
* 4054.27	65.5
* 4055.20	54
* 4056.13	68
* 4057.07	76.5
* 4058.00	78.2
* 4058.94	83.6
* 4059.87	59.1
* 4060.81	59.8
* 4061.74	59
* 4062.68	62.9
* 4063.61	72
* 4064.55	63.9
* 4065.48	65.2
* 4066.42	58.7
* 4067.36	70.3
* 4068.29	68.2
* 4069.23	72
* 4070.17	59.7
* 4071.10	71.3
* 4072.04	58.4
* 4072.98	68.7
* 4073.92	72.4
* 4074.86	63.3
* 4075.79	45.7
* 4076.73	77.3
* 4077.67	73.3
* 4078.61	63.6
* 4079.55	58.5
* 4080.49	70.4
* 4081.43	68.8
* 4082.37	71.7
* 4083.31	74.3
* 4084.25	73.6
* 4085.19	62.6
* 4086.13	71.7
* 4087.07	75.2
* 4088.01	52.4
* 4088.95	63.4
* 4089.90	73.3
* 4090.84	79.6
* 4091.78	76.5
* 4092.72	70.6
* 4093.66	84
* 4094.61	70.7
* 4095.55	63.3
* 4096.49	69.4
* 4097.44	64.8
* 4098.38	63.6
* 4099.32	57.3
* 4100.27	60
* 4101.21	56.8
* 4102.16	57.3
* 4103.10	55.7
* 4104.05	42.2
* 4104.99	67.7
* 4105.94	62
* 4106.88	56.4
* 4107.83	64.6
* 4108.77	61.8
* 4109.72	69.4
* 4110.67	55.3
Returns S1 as 2.07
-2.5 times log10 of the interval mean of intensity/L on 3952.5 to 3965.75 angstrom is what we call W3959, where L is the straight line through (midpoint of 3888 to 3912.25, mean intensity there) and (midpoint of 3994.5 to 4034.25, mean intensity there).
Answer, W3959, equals 0.40 mag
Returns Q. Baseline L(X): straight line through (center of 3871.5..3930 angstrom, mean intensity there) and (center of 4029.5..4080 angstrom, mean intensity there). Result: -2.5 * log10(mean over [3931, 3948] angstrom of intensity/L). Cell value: 0.48 mag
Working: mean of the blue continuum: 38.9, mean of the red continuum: 67.1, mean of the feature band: 29.7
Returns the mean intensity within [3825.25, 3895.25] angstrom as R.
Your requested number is 32.6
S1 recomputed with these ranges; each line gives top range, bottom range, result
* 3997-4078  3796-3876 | 2.32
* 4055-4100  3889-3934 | 1.90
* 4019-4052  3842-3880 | 2.32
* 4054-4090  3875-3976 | 1.97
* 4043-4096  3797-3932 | 2.14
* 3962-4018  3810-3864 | 1.94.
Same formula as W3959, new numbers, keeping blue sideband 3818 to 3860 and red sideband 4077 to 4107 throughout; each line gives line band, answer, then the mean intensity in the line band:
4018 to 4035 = -0.216 mag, 68.8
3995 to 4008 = -0.220 mag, 64.6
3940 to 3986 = 0.181 mag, 39.8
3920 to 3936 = 0.399 mag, 28.9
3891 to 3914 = -0.122 mag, 42.7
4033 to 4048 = -0.213 mag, 71.2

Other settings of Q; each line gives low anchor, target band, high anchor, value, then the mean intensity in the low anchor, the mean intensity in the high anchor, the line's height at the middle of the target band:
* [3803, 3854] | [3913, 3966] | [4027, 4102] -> 0.31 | 31.1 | 67.7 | 48.3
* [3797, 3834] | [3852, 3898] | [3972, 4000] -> 0.18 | 32.8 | 56.4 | 41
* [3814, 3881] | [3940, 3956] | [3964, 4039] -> 0.16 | 30.8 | 59.4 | 49.4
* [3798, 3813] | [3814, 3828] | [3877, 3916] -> 0.31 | 39.1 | 40.4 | 39.4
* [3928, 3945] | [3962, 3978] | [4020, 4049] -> 0.36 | 26.8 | 70.3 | 41.7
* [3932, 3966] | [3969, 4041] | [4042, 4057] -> -0.18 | 35.5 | 66.1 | 52.5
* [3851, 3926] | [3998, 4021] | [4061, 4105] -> -0.22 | 37.9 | 65.9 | 55.3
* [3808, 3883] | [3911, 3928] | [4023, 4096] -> 0.06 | 31.4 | 68.4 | 44.2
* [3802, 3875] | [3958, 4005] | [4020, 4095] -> 0.17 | 32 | 68.7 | 55.9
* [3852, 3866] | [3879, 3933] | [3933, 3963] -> -0.11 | 32.8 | 37.1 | 35.1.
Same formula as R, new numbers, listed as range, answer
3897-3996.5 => 41.2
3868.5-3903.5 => 36.8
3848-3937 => 35.8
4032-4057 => 68.4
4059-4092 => 66.9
